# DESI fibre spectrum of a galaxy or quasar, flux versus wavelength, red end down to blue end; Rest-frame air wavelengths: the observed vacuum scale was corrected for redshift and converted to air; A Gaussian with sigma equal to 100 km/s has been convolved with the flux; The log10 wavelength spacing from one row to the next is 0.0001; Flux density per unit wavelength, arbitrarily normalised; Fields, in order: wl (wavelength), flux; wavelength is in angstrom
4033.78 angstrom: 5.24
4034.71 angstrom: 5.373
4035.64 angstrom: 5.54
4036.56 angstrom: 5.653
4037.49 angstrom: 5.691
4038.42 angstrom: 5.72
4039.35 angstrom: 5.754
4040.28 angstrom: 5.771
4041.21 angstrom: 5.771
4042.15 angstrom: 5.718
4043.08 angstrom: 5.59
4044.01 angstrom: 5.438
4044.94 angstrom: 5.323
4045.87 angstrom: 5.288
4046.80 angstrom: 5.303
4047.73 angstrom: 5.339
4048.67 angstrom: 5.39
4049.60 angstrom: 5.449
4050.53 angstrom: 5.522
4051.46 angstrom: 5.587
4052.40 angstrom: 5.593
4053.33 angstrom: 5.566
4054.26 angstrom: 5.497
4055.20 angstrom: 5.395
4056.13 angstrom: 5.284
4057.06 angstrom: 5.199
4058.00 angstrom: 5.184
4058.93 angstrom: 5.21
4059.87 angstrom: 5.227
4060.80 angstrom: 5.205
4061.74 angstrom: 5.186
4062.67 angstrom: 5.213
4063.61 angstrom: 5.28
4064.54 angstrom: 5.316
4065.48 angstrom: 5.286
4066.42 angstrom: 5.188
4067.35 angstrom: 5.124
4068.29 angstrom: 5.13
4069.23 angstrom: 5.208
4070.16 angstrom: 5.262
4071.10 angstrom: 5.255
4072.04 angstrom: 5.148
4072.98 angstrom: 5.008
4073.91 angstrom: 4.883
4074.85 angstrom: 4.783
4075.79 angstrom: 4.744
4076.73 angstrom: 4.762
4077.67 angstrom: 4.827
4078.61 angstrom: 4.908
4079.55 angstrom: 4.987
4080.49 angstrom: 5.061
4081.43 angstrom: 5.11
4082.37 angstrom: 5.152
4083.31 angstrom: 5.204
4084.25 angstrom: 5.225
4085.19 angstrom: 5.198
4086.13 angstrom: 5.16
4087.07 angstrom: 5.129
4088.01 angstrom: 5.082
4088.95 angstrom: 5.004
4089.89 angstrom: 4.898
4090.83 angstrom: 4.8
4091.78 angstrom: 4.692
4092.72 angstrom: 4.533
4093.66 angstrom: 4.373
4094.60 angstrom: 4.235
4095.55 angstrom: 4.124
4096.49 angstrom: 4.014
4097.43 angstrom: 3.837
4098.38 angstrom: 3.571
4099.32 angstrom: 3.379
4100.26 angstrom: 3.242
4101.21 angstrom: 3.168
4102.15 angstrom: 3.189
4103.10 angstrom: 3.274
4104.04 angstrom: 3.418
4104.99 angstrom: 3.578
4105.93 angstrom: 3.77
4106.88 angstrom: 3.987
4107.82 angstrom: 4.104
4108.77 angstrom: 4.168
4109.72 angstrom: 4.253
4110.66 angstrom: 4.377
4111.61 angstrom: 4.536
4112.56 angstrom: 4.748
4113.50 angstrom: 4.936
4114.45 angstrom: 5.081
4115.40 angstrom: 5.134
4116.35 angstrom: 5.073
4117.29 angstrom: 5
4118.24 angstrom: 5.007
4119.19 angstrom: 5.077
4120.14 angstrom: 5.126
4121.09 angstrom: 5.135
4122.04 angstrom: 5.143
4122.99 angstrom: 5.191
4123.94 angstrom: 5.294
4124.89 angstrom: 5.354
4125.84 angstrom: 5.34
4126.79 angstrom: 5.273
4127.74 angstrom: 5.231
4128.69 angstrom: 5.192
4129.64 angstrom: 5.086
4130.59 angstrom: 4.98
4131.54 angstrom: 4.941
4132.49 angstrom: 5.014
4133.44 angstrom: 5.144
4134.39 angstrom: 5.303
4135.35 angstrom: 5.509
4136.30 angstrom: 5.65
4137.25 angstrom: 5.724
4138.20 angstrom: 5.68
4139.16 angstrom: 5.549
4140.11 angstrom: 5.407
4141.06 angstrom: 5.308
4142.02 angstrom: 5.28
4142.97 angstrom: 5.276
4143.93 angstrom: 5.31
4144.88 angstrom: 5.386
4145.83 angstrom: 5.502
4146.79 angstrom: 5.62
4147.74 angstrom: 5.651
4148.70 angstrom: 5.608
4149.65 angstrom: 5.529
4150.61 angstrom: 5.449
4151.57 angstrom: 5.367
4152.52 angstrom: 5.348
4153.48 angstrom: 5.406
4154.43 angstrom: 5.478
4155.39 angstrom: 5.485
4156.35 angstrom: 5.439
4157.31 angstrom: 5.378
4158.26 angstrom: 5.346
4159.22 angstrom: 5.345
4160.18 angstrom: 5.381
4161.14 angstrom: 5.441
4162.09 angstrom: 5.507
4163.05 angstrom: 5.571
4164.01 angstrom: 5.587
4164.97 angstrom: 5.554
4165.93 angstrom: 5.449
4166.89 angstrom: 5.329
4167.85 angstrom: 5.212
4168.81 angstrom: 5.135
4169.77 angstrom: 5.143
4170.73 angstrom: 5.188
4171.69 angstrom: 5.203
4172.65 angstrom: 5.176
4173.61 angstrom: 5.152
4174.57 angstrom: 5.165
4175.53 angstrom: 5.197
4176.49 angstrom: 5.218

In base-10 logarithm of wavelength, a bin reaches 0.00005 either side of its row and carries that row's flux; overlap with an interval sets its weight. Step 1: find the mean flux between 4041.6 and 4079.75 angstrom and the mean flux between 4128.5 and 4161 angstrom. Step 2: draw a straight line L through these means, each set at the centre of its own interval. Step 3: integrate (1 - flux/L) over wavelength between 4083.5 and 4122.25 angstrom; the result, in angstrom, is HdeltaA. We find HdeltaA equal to 6.41 angstrom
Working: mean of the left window 5.24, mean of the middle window 4.43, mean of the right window 5.39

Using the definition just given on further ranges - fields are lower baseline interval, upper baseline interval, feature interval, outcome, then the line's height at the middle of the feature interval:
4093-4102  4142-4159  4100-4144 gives -2.6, 4.54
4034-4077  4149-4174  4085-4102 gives 3.3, 5.35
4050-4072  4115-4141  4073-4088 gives 0.8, 5.28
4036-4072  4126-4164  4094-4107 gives 4.3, 5.39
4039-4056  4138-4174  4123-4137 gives 0.5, 5.42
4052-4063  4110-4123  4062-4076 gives 0.3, 5.24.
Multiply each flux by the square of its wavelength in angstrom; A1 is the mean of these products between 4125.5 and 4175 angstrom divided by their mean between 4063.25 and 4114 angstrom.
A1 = 1.2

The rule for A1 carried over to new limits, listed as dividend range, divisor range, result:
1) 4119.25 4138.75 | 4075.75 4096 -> 1.10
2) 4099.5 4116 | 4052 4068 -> 0.78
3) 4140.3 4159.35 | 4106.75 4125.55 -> 1.14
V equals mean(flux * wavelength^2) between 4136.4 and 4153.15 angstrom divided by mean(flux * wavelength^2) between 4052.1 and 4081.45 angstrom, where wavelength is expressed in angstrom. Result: 1.1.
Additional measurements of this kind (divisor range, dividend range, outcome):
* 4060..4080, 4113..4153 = 1.07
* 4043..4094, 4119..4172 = 1.08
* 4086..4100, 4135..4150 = 1.27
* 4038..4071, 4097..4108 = 0.67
